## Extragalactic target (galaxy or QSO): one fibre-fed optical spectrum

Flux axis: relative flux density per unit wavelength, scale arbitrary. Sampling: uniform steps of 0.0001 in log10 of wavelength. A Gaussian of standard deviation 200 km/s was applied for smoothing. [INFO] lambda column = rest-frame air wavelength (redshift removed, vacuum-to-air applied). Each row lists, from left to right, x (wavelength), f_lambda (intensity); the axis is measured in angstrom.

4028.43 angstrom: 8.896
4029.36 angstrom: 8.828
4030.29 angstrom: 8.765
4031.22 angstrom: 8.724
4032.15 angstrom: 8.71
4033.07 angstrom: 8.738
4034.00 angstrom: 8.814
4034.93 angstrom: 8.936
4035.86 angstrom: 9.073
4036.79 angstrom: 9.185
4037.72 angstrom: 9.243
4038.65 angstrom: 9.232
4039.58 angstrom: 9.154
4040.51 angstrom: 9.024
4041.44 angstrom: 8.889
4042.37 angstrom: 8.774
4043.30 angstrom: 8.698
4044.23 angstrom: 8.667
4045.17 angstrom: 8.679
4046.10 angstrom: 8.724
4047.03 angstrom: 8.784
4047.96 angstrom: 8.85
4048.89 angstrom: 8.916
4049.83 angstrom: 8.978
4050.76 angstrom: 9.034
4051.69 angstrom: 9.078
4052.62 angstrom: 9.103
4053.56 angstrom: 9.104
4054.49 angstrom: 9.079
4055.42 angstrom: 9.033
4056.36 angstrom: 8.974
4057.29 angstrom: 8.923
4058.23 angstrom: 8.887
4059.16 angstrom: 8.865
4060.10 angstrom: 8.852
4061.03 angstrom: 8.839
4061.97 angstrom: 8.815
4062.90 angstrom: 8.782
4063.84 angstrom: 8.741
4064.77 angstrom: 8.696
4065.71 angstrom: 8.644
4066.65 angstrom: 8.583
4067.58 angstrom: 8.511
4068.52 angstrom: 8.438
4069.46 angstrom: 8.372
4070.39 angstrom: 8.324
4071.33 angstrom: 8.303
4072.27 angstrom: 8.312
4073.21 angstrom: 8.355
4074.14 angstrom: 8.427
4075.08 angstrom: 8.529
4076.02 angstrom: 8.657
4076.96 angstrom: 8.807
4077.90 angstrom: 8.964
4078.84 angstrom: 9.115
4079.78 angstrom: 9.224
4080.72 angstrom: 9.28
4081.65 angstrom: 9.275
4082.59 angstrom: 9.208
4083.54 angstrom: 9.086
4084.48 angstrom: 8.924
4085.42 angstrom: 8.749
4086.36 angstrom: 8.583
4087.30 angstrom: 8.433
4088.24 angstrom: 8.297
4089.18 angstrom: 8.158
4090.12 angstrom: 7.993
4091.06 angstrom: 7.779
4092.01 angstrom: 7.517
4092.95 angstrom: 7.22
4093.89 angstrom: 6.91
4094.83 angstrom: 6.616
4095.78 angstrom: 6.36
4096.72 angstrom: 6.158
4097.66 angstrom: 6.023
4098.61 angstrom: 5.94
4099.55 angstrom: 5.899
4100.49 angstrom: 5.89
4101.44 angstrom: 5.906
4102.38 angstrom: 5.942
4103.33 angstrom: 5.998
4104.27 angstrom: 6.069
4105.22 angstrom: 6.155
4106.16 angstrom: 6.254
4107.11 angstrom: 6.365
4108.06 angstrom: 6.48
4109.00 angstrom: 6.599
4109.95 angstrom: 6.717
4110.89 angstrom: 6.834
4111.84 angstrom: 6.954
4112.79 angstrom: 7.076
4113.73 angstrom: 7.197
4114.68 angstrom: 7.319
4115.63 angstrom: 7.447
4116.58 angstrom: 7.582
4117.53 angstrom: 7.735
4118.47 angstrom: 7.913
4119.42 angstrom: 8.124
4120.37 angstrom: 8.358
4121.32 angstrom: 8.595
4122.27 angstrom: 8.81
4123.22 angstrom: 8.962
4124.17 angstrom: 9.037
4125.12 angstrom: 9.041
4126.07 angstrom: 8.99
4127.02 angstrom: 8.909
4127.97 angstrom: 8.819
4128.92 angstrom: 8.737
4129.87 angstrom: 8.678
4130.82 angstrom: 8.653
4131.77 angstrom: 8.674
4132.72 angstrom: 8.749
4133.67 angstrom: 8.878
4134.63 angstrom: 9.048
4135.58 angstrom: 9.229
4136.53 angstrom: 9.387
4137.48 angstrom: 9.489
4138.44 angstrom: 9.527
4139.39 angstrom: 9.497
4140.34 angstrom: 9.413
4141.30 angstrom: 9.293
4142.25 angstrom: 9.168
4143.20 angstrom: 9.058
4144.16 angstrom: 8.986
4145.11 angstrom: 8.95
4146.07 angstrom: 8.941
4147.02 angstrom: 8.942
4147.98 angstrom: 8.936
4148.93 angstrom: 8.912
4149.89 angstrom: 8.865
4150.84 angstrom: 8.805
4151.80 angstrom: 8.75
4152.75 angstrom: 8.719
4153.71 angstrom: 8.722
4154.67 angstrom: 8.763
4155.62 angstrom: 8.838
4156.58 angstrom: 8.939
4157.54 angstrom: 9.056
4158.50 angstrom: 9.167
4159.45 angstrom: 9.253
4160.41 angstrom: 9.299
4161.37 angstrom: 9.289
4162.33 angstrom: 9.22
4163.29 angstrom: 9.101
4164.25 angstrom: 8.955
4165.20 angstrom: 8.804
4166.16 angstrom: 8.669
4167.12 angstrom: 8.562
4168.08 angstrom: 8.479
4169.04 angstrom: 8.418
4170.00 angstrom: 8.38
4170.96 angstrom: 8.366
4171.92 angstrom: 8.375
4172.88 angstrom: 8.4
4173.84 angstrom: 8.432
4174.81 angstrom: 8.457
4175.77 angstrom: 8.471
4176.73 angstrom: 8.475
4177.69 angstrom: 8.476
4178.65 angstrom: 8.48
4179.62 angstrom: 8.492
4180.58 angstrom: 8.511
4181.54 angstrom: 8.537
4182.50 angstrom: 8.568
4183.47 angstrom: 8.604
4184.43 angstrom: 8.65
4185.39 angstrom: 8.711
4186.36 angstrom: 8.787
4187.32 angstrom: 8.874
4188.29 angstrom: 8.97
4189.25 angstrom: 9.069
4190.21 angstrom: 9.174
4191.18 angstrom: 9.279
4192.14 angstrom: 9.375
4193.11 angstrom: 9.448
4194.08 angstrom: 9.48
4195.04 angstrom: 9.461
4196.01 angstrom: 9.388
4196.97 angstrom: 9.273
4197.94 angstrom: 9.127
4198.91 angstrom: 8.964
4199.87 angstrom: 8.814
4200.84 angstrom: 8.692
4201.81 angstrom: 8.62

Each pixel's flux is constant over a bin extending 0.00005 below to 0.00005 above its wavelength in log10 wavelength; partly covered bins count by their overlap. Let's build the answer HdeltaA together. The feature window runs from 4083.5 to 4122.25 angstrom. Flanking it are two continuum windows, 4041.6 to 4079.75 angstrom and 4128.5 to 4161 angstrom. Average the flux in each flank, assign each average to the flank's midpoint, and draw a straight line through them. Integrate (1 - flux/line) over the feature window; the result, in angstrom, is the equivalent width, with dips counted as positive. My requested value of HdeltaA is 7.5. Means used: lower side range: 8.76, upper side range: 9.01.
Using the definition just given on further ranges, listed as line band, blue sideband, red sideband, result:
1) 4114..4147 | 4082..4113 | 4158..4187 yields -4.13 angstrom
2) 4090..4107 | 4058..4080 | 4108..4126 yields 3.52 angstrom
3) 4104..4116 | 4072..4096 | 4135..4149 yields 2.75 angstrom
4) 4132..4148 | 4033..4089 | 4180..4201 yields -0.39 angstrom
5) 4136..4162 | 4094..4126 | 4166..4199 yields -3.57 angstrom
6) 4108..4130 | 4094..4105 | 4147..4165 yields -2.66 angstrom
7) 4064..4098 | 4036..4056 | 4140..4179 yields 2.52 angstrom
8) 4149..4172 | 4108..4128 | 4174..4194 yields -1.01 angstrom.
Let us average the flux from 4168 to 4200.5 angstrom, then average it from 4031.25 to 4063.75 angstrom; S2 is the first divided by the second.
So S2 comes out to 0.99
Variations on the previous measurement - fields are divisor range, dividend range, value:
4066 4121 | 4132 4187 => 1.16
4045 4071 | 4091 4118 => 0.75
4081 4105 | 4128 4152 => 1.23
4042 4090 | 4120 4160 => 1.02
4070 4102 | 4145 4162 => 1.13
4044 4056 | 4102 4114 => 0.73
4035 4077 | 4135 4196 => 1.01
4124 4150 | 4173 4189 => 0.95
